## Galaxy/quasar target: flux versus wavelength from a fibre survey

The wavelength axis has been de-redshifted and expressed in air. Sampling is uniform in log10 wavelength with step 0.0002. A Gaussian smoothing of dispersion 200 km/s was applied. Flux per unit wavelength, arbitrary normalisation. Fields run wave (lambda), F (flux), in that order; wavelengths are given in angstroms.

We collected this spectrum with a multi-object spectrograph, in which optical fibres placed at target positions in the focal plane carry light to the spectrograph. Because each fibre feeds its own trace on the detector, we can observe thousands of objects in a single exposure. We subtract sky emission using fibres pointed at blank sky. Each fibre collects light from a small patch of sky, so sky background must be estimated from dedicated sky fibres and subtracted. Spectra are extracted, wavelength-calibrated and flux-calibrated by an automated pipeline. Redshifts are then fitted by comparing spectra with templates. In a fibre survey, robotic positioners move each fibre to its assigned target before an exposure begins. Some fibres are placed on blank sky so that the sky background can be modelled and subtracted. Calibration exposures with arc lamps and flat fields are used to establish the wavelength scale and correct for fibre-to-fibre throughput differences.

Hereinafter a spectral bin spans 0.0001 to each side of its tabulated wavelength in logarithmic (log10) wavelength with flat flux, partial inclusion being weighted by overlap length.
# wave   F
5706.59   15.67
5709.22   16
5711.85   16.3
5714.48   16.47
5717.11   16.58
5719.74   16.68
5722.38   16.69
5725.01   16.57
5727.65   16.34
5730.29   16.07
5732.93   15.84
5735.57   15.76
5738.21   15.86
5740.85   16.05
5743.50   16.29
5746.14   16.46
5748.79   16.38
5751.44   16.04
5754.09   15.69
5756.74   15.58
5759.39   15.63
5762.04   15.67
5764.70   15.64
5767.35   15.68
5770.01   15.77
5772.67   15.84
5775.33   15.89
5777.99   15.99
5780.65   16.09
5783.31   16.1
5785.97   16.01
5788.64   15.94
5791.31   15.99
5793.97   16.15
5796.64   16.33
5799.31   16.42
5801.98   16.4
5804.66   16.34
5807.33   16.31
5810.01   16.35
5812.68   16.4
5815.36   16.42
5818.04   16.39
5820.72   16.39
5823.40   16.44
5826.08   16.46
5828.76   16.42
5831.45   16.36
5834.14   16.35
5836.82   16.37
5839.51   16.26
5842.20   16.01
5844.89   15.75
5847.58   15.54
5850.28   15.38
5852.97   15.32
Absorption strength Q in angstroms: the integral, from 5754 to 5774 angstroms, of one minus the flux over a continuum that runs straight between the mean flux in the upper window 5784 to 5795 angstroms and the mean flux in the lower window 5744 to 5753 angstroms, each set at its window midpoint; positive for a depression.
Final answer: 0.6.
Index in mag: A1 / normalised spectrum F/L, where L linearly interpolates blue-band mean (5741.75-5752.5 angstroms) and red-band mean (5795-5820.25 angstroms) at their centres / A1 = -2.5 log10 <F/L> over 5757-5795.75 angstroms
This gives 0.03 mag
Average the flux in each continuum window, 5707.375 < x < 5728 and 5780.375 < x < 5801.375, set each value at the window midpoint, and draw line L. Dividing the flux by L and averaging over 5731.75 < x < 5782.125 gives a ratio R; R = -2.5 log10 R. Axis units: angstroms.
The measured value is 0.03 mag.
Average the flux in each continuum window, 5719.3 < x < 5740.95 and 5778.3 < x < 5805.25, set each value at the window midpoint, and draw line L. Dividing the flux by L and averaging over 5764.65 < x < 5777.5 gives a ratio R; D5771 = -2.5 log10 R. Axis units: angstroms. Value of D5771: 0.03 mag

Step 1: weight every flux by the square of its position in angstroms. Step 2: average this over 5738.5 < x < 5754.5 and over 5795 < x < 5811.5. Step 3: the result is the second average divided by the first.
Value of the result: 1.03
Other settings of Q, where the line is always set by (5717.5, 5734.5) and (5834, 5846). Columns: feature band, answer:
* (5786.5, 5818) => -0.1 angstroms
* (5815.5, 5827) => -0.2 angstroms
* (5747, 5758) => 0.2 angstroms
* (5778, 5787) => 0.1 angstroms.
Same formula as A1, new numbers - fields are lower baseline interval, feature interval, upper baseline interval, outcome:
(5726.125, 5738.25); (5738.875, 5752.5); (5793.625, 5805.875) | -0.01 mag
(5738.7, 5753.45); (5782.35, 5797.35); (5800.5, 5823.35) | 0.02 mag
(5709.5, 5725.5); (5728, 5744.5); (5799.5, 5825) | 0.03 mag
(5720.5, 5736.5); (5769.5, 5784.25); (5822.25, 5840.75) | 0.02 mag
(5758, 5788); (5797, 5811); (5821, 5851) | -0.02 mag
